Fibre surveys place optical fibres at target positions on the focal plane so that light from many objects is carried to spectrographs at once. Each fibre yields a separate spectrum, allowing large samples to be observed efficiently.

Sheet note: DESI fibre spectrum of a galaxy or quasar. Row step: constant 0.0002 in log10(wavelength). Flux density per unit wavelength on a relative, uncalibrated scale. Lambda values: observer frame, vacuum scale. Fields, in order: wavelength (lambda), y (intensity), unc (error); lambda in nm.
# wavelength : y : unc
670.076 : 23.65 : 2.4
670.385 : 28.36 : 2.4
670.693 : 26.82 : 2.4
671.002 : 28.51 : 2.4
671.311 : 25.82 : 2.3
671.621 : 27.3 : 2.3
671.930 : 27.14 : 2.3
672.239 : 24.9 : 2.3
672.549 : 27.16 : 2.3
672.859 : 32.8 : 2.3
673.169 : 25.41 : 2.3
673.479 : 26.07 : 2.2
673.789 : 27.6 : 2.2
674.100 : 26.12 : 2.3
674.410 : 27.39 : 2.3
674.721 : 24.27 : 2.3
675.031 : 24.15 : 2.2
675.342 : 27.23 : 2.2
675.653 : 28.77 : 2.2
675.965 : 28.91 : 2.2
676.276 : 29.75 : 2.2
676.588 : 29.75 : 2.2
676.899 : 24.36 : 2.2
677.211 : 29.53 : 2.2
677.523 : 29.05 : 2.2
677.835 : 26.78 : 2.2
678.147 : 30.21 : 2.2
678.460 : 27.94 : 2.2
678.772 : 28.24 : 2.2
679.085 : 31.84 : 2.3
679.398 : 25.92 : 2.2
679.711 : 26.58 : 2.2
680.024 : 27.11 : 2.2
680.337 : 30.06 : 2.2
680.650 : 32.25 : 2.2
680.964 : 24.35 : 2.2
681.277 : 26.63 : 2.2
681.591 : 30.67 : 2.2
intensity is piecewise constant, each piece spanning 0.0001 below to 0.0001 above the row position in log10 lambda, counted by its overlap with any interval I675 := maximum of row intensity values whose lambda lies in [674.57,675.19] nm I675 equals 24.27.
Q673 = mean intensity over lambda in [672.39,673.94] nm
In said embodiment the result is 27.8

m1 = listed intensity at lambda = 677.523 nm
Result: 29.05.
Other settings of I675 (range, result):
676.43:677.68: 29.75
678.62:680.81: 32.25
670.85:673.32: 32.8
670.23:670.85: 28.36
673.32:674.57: 27.6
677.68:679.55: 31.84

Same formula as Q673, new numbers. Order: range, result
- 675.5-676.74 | 29.3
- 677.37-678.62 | 28.5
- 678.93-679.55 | 28.9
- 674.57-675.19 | 24.3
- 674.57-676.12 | 26.7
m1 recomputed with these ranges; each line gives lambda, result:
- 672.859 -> 32.8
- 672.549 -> 27.16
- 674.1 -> 26.12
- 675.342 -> 27.23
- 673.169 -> 25.41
